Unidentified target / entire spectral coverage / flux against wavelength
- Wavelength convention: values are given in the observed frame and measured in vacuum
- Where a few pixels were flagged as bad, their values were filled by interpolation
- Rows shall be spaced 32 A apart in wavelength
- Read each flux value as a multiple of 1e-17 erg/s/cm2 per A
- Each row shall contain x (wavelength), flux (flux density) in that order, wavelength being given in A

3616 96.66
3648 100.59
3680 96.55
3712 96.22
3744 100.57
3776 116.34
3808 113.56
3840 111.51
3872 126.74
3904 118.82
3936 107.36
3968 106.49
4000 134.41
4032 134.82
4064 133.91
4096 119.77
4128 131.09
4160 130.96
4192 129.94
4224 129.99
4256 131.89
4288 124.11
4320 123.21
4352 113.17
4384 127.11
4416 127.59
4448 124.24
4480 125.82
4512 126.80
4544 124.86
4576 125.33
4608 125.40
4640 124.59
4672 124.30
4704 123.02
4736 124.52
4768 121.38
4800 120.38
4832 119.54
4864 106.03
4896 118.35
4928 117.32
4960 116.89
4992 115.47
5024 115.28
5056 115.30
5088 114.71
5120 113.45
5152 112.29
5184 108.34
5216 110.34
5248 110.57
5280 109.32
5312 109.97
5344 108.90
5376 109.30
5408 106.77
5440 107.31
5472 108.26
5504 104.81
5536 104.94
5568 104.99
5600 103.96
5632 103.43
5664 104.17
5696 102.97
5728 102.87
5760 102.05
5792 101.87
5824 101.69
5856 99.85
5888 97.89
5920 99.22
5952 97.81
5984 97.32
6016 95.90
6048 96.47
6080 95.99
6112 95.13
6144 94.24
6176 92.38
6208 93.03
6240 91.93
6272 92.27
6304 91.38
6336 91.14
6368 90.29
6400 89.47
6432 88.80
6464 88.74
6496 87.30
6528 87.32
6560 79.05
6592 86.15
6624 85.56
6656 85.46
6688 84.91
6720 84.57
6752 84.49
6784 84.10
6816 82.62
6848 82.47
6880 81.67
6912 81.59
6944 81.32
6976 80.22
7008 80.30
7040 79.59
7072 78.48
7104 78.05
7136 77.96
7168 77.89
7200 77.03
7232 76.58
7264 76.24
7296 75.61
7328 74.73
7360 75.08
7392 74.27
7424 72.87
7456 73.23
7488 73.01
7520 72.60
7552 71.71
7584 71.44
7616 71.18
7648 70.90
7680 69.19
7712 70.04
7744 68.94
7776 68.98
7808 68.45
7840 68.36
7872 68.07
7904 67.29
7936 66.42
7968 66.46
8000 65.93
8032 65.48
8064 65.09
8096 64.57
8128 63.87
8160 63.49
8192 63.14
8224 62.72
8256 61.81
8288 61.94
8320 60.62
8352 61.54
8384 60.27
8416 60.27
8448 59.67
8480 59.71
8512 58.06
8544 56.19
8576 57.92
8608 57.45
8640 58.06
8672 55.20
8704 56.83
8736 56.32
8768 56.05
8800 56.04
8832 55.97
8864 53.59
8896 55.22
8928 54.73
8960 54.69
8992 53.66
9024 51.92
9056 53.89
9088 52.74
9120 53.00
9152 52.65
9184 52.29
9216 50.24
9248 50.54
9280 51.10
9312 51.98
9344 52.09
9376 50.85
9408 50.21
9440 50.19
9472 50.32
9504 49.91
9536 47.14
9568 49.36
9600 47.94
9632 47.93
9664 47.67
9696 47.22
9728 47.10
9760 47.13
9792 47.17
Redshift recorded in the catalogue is 0.000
